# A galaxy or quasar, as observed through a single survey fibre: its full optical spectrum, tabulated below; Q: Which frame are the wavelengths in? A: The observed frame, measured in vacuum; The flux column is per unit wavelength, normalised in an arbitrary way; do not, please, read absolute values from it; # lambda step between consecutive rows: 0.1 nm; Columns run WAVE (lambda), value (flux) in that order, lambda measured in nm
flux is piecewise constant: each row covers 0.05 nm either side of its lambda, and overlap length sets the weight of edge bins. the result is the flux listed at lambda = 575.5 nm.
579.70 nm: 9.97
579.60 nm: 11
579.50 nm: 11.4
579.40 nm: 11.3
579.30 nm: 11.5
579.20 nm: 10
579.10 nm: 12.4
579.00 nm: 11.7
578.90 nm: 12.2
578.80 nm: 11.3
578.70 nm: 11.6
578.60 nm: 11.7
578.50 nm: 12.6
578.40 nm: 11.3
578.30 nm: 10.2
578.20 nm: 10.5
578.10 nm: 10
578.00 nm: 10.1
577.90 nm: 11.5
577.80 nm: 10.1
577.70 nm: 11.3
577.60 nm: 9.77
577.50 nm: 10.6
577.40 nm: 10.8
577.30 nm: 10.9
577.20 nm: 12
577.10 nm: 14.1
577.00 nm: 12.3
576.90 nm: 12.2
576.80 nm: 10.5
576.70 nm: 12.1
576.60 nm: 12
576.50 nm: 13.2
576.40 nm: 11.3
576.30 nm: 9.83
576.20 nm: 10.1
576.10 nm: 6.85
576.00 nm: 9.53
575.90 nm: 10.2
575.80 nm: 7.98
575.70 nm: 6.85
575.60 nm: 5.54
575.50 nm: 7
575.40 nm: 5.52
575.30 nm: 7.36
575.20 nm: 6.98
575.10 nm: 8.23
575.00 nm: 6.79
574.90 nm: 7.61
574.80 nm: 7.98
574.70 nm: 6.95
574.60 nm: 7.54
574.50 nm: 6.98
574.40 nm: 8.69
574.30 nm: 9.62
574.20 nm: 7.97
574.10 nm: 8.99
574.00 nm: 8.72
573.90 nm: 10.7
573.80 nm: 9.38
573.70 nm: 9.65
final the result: 7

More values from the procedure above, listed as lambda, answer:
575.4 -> 5.52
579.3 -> 11.5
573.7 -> 9.65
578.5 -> 12.6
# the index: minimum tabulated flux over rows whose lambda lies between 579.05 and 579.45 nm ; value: 10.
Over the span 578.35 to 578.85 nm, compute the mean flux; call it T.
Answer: 11.7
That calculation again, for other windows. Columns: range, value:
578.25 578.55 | 11.4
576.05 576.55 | 10.3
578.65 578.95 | 11.7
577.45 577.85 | 10.4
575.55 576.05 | 8.02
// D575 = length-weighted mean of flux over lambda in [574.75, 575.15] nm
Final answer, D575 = 7.65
